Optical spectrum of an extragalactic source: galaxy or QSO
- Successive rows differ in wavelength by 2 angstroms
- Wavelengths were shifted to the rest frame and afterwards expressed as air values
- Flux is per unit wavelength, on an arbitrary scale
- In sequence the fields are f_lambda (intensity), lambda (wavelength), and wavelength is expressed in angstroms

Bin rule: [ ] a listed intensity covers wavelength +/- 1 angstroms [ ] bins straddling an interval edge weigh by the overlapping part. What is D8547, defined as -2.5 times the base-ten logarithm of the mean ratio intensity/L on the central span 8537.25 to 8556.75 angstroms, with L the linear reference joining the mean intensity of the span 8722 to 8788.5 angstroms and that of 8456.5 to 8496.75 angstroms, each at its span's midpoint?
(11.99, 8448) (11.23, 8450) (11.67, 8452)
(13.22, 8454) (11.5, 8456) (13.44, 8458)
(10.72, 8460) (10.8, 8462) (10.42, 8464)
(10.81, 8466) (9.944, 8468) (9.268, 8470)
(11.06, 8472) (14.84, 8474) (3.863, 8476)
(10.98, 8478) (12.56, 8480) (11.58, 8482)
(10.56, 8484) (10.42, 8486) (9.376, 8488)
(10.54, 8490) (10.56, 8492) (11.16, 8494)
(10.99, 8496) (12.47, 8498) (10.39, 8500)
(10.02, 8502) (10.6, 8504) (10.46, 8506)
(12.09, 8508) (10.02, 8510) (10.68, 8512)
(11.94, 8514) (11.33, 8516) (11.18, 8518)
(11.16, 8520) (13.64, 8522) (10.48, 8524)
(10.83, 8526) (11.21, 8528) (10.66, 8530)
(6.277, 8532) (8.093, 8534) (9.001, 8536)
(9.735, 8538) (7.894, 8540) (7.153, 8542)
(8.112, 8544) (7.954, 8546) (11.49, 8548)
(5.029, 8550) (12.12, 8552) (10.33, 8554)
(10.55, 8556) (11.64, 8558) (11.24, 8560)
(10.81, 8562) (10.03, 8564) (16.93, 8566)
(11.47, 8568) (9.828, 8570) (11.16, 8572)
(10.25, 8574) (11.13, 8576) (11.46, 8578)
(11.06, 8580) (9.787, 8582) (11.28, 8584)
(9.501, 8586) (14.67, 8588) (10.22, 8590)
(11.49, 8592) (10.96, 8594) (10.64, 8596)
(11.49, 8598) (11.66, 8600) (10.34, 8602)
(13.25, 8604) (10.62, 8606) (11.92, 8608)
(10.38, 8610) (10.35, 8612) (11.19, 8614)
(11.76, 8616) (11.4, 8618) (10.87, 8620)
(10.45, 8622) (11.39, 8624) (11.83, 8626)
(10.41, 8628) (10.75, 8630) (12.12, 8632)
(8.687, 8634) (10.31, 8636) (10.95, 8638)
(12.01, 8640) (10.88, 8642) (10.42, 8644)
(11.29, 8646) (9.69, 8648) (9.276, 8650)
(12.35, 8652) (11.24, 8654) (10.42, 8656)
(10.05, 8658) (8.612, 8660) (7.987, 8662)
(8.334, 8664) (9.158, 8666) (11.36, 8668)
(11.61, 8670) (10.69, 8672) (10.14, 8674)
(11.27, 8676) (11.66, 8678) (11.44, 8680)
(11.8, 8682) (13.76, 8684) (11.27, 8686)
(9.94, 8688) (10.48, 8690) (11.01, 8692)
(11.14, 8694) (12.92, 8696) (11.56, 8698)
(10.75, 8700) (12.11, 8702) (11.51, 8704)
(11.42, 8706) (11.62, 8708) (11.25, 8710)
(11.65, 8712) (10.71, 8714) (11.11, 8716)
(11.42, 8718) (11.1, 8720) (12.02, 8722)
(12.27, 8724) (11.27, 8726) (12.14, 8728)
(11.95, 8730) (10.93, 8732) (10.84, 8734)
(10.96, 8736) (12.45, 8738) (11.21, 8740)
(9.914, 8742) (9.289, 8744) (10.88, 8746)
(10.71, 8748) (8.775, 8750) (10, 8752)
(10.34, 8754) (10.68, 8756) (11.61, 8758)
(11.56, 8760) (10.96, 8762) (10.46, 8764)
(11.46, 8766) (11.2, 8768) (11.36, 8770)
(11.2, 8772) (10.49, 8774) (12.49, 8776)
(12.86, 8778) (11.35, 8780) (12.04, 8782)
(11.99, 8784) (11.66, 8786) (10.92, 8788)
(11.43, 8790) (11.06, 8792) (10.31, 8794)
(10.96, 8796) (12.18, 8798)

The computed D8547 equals 0.20 mag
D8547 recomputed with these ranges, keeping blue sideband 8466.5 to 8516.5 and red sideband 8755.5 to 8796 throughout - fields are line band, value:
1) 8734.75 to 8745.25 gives 0.049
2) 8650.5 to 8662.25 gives 0.089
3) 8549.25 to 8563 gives 0.052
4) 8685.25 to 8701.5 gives 0.000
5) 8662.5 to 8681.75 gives 0.051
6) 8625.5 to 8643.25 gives 0.018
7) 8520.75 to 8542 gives 0.119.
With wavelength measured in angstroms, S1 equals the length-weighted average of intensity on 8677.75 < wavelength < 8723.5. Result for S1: 11.5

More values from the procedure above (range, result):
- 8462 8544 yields 10.4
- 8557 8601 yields 11.3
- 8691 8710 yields 11.5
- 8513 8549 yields 9.9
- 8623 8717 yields 10.9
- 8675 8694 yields 11.4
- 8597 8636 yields 11.1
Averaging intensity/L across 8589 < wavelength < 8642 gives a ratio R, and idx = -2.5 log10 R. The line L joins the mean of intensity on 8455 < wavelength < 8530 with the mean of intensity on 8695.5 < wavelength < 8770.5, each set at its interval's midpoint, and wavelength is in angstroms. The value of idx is 0.00 mag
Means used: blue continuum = 10.9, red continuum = 11.2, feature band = 11.1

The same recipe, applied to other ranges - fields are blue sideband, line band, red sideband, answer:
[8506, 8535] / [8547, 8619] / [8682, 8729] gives -0.014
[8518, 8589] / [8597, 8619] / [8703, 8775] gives -0.069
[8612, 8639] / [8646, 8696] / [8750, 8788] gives 0.035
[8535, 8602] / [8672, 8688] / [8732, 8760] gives -0.084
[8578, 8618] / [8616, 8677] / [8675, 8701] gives 0.078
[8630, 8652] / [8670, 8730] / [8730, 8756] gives -0.081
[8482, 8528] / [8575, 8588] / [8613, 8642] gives -0.002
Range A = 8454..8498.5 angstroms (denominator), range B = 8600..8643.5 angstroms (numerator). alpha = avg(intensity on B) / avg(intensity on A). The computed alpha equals 1.0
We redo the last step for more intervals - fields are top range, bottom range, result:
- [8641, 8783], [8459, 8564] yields 1.07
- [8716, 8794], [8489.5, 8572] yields 1.07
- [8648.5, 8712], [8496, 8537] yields 1.03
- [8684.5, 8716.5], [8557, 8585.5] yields 1.01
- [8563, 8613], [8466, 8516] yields 1.05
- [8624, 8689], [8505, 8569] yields 1.03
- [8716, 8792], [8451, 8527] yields 1.02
